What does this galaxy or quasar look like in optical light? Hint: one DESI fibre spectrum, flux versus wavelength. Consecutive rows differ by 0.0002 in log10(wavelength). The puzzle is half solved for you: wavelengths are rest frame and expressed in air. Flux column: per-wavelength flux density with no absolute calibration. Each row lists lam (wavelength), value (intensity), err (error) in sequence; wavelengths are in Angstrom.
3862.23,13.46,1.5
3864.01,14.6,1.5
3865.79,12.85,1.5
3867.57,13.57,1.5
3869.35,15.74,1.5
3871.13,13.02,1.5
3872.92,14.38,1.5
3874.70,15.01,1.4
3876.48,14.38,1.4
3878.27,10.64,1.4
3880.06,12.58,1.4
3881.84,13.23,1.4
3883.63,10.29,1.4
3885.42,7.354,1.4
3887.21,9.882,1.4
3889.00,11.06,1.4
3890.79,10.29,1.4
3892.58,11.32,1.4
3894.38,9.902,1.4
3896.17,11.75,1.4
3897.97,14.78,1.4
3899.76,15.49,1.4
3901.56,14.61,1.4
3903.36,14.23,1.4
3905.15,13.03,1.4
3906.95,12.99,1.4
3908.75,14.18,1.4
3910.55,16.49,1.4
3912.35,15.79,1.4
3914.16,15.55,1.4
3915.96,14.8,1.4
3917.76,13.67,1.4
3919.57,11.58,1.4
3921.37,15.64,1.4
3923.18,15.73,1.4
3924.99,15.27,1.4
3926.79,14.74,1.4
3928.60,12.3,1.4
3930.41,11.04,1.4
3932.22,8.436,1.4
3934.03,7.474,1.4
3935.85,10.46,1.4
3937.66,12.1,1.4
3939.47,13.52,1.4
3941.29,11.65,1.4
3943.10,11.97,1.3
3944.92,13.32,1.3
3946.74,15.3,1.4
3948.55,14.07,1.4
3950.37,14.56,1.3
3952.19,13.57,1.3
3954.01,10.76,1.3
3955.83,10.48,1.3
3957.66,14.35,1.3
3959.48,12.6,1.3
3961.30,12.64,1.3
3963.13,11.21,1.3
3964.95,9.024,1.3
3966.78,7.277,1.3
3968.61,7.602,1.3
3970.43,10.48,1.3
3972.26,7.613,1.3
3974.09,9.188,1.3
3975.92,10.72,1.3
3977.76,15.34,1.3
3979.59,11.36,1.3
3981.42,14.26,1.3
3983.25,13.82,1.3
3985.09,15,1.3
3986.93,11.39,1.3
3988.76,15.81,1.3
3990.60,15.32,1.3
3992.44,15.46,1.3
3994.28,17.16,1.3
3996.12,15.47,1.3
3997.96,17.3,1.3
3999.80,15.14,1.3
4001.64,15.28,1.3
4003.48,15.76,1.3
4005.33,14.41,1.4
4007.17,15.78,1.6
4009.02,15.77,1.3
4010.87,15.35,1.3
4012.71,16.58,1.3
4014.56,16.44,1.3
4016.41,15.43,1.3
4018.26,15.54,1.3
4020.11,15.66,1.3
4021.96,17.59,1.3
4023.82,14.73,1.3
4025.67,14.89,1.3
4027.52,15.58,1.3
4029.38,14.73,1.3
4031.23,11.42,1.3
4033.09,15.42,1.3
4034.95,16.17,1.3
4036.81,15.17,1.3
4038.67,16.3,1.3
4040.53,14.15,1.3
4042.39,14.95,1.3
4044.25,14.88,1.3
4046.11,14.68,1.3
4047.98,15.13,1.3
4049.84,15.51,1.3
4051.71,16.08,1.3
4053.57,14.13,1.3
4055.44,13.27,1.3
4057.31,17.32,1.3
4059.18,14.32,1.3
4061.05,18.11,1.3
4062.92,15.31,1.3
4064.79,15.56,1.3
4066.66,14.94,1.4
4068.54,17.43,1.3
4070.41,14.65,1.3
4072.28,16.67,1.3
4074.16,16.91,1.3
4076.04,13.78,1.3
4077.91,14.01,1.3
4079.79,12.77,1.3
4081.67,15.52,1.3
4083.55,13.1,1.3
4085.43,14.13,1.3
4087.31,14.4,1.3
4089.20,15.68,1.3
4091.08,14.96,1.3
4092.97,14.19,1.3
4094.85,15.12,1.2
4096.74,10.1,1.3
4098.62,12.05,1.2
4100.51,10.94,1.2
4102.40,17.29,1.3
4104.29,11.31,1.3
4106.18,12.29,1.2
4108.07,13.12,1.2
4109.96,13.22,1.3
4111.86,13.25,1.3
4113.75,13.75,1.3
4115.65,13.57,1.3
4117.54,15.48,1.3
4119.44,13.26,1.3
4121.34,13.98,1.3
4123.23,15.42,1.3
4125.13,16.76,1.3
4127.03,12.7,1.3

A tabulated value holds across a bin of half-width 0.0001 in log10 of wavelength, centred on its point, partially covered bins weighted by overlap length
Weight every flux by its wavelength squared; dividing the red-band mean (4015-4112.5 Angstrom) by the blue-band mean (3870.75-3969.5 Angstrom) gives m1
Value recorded 1.26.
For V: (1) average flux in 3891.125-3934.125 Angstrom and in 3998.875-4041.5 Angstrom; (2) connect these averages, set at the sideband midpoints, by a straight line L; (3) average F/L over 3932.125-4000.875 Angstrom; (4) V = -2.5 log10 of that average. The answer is 0.15 mag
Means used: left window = 13.4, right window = 15.4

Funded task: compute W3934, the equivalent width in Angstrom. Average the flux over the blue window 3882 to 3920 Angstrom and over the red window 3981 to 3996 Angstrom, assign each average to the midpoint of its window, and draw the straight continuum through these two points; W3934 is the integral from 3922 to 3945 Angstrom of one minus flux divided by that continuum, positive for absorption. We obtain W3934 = 2.4 Angstrom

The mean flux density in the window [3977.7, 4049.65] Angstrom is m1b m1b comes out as 15.1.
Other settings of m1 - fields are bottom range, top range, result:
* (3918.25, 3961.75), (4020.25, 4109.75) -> 1.23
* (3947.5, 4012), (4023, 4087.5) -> 1.18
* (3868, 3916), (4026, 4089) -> 1.25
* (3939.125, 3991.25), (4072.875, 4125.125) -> 1.22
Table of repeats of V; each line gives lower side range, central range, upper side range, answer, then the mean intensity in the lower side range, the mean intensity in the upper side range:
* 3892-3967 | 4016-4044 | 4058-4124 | -0.10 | 12.9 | 14.3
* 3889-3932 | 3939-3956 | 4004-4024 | 0.11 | 13.6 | 15.8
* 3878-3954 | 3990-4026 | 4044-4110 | -0.15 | 12.8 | 14.5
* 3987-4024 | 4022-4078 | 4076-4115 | -0.05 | 15.7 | 13.6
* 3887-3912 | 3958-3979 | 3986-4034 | 0.35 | 13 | 15.4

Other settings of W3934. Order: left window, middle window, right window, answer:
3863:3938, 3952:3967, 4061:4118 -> 2.17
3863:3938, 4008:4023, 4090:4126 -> -3.02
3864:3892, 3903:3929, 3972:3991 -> -4.00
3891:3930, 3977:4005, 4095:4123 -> -2.65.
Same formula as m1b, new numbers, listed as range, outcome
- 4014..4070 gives 15.3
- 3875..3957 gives 12.7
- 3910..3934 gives 13.7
